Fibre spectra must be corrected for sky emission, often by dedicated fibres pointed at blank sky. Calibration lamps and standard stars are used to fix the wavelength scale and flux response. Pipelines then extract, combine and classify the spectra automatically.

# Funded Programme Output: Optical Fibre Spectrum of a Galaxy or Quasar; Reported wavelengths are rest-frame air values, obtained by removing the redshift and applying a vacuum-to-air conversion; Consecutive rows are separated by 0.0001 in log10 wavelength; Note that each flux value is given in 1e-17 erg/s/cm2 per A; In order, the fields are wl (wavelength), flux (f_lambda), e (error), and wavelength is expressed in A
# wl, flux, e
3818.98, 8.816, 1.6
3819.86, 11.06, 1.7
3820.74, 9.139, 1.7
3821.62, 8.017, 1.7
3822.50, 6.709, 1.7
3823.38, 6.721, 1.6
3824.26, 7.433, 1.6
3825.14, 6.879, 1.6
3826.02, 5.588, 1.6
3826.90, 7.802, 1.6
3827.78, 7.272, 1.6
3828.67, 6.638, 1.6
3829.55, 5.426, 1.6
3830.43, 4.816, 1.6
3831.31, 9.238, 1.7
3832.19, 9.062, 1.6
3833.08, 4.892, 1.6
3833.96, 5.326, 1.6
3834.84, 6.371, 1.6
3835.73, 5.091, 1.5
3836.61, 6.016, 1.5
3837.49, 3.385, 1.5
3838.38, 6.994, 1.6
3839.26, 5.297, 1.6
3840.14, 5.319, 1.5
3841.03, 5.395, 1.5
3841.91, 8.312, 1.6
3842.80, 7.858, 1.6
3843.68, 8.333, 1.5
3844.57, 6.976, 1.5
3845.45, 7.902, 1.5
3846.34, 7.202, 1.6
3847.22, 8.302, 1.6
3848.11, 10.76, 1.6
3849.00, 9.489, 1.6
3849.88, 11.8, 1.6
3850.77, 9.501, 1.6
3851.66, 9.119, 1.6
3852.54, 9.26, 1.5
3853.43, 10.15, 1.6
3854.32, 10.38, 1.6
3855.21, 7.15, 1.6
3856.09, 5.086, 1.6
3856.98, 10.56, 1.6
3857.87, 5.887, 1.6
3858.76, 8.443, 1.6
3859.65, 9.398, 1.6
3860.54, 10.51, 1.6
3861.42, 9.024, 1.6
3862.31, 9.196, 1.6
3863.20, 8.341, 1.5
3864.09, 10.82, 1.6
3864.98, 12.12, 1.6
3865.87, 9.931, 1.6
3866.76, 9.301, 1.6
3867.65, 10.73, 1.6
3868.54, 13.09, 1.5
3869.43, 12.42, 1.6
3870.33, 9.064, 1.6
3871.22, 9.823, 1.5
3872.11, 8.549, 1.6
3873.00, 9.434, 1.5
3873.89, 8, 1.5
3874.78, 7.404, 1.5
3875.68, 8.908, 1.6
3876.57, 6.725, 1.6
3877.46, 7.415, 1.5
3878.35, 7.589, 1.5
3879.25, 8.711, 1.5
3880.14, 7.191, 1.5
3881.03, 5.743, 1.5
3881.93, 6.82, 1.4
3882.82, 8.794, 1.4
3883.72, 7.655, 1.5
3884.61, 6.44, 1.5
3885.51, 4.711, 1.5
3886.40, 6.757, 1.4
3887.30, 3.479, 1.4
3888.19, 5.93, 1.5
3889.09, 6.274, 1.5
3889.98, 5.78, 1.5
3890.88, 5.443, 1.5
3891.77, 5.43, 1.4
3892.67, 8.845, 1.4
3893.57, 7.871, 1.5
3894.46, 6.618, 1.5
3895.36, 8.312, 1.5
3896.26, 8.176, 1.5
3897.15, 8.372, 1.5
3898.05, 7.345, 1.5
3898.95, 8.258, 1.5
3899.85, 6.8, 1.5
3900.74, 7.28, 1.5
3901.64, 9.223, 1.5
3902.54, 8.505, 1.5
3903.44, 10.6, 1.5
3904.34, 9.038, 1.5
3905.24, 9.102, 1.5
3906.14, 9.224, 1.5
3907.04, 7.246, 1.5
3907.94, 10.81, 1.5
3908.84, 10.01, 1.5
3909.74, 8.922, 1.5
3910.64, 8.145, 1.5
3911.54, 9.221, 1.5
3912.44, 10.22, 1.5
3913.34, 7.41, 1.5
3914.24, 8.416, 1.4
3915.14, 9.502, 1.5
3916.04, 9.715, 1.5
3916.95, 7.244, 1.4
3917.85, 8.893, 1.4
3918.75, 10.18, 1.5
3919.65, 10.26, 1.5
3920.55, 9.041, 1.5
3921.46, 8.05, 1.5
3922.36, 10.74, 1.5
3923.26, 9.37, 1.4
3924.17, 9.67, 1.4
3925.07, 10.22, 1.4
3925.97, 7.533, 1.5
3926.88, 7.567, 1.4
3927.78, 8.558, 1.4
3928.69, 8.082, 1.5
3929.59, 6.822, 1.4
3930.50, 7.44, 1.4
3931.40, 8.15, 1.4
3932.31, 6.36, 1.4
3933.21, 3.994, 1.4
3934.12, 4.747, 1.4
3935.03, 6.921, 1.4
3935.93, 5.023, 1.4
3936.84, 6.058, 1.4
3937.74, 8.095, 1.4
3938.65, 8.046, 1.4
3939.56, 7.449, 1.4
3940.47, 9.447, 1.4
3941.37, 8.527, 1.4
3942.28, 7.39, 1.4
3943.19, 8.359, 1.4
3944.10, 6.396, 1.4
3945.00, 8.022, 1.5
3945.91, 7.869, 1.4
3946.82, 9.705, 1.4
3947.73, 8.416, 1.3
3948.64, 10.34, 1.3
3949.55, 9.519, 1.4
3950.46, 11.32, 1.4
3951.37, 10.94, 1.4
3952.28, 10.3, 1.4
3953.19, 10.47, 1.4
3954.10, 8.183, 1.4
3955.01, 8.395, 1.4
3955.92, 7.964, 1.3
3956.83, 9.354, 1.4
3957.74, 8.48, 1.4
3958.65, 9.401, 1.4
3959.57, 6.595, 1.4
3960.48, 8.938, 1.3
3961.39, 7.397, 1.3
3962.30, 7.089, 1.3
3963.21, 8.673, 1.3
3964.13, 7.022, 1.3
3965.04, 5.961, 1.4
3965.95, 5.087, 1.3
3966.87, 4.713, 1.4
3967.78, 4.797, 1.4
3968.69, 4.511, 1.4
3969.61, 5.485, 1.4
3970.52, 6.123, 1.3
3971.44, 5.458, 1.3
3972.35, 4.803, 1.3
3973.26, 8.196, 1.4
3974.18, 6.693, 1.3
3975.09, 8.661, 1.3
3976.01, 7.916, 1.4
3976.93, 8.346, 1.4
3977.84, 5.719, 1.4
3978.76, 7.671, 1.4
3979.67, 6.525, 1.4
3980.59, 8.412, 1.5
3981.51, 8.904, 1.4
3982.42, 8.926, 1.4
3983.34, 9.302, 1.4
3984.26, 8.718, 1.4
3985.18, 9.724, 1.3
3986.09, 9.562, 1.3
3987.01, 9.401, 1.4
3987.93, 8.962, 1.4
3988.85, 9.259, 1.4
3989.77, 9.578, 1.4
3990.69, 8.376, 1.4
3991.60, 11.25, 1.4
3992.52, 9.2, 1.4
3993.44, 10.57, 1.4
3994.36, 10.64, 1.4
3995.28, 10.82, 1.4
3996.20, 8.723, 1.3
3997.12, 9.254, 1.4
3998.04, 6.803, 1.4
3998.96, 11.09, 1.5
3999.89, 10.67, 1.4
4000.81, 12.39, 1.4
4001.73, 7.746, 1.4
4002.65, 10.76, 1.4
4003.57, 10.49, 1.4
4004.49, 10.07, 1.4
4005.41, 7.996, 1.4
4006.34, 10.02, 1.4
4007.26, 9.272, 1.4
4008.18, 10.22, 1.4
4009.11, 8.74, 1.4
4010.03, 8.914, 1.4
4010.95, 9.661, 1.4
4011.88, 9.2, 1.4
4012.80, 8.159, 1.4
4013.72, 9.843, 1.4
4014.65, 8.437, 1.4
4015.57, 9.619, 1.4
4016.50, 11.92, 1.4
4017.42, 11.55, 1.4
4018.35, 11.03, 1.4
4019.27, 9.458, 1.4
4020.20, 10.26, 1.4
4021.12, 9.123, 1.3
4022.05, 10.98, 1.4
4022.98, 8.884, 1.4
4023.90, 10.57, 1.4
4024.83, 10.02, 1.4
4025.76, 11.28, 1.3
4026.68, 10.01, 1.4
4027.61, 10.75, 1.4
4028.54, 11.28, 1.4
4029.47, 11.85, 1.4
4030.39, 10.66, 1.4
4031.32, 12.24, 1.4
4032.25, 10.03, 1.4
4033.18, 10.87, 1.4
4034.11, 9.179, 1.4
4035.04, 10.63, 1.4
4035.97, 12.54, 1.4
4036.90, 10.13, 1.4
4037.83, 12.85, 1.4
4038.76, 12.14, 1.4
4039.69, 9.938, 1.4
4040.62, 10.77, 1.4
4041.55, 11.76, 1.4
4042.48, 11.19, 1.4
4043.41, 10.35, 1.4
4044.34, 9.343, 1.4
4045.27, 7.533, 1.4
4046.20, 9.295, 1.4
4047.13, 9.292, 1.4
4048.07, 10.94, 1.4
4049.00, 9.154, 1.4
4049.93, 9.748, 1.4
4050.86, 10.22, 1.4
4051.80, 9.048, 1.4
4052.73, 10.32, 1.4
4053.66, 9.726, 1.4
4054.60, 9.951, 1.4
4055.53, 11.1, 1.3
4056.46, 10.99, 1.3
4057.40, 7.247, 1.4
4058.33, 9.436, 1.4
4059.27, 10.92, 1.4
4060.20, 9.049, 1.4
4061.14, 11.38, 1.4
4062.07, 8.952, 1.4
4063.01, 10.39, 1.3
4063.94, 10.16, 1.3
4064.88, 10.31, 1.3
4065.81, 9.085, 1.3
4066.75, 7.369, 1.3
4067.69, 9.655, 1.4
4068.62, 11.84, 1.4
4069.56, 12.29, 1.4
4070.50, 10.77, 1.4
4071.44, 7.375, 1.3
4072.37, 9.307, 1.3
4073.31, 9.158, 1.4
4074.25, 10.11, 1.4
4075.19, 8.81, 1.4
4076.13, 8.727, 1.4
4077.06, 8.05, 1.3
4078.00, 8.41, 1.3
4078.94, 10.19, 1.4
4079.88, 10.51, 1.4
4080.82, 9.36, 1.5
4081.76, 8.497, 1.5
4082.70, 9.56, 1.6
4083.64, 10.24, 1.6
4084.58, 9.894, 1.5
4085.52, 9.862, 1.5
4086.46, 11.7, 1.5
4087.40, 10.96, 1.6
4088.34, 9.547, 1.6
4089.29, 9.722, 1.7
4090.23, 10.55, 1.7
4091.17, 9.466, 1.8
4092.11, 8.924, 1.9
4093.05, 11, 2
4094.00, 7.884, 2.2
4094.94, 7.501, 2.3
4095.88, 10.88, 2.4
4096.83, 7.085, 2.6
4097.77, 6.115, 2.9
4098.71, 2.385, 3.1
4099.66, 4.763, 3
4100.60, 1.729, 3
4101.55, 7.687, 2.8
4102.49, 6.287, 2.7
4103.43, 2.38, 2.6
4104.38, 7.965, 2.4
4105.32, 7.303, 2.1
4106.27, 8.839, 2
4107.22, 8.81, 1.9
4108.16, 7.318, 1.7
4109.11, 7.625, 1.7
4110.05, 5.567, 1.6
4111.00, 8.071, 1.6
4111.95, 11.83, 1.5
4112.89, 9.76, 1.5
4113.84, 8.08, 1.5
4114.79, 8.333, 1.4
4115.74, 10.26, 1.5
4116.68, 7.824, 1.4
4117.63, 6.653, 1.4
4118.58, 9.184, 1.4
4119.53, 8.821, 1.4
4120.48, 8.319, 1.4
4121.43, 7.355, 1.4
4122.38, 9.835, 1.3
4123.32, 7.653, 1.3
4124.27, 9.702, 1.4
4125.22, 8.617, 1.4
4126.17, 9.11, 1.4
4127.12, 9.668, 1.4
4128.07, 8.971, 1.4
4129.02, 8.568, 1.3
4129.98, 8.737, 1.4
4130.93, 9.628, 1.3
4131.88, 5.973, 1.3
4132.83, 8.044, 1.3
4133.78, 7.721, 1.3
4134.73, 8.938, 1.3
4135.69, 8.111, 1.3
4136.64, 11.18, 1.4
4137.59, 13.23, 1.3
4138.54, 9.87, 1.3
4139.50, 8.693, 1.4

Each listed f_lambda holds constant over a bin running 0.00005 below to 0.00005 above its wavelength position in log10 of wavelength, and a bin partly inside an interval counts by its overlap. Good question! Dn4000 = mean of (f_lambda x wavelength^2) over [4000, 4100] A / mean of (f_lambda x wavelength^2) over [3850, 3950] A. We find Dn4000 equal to 1.27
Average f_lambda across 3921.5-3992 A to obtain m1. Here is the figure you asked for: 7.95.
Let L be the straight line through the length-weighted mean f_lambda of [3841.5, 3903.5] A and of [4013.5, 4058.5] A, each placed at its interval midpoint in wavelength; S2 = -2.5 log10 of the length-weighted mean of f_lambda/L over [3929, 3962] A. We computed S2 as 0.14 mag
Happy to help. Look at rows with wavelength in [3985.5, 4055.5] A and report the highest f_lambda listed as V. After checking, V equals 12.85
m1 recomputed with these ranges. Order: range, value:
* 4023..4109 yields 9.45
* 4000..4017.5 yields 9.72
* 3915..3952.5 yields 8.32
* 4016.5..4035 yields 10.6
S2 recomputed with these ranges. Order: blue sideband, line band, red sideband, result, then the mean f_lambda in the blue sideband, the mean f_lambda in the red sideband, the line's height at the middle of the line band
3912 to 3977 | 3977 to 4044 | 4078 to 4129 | -0.21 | 7.93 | 8.42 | 8.13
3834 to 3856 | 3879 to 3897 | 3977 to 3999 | 0.19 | 7.68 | 9.01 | 8.08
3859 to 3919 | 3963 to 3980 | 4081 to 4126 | 0.29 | 8.39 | 8.27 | 8.34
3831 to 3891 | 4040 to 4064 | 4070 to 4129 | -0.18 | 7.99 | 8.5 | 8.4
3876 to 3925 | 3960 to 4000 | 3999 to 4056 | 0.18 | 8.05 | 10.2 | 9.4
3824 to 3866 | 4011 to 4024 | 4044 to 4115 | -0.15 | 7.82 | 8.94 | 8.65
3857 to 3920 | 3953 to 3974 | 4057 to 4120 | 0.21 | 8.4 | 8.74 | 8.53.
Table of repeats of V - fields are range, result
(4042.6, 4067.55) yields 11.38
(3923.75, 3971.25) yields 11.32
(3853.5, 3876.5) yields 13.09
